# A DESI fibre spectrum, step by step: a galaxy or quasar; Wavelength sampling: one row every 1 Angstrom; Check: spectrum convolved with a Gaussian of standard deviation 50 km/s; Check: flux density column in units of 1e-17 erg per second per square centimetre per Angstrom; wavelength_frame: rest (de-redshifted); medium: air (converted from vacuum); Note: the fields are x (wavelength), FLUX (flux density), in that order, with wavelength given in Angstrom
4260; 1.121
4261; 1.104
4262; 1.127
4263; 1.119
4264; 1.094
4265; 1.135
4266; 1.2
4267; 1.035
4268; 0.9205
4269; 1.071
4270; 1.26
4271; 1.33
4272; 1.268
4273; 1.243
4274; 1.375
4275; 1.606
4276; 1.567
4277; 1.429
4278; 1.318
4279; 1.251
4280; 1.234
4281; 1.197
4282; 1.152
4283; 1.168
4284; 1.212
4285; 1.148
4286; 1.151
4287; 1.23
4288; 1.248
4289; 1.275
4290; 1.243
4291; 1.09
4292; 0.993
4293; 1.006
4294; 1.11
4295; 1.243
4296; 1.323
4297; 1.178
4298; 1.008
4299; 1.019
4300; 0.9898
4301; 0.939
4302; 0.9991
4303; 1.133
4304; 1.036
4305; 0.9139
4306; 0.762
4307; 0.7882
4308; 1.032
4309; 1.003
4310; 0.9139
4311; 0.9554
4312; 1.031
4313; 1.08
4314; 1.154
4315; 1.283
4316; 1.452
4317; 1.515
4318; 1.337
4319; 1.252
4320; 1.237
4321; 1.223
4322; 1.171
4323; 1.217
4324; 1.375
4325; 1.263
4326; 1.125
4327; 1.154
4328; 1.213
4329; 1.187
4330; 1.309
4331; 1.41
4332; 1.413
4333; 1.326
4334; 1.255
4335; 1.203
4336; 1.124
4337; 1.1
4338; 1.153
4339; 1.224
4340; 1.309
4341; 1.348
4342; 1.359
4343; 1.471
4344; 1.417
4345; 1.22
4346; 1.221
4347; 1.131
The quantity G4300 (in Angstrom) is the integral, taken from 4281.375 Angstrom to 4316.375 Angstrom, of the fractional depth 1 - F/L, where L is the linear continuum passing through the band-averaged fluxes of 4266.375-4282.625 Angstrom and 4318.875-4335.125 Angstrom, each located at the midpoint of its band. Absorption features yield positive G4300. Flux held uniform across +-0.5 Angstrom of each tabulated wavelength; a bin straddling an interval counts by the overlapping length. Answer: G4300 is 4.7 Angstrom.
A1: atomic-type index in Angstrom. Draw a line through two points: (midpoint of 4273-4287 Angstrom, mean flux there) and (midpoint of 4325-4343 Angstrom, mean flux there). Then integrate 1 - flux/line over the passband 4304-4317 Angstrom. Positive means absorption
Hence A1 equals 2.2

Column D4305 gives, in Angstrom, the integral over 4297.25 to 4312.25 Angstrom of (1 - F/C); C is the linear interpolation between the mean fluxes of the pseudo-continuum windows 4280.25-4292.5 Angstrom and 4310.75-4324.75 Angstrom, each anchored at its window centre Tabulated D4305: 3.0 Angstrom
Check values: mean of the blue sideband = 1.18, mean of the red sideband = 1.24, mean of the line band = 0.971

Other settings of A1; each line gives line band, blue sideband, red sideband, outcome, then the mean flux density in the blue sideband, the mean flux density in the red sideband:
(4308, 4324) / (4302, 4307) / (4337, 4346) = -1.98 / 0.948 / 1.3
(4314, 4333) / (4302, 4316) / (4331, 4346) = -2.24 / 1.02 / 1.28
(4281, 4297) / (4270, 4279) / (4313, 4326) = 2.03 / 1.38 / 1.28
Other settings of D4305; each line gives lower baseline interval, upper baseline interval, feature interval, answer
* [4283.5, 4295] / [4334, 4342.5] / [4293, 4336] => 1.5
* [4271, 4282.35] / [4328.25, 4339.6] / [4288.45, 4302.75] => 2.2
